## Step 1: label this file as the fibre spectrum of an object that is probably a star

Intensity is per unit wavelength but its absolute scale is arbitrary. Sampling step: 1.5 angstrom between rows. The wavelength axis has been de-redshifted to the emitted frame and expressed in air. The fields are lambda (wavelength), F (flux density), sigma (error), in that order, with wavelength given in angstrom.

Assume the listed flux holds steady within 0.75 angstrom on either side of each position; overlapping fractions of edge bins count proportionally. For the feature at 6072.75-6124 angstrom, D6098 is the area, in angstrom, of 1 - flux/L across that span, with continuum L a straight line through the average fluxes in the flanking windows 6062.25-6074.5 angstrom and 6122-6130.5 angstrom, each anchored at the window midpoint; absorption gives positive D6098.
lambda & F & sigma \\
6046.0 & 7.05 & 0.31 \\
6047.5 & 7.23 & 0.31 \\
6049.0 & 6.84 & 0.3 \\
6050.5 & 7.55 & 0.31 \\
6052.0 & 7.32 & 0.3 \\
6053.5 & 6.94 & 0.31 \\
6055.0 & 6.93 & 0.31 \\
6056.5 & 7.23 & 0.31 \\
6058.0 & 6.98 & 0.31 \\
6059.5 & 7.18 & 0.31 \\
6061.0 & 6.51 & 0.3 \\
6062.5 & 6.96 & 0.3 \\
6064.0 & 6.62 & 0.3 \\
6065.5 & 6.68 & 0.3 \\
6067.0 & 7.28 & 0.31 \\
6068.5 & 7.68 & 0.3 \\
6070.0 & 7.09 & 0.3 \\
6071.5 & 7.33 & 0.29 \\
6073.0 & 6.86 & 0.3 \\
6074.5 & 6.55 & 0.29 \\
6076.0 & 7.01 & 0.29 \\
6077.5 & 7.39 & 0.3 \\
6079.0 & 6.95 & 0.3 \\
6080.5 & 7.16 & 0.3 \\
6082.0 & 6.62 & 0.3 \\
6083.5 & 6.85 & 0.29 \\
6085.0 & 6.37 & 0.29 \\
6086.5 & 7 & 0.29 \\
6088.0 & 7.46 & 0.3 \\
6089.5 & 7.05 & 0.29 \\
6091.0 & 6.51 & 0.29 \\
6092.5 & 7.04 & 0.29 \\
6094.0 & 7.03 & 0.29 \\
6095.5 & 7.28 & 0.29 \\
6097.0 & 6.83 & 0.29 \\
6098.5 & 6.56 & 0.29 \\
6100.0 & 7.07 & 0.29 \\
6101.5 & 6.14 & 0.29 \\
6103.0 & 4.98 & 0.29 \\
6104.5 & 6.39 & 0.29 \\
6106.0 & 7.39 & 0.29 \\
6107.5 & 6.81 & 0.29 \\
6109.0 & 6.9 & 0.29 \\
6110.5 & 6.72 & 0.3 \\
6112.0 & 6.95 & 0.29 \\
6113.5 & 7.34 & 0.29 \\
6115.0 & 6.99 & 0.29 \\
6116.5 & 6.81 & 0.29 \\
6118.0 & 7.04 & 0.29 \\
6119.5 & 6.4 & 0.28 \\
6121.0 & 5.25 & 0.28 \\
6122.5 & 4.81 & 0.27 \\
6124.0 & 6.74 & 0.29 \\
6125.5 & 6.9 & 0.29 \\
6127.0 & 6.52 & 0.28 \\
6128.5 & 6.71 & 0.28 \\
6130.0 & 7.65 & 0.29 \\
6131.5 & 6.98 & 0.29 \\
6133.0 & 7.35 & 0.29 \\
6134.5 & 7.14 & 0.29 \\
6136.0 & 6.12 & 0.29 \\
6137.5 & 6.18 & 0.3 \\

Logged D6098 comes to 0.6 angstrom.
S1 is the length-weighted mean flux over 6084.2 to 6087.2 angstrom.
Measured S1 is 6.68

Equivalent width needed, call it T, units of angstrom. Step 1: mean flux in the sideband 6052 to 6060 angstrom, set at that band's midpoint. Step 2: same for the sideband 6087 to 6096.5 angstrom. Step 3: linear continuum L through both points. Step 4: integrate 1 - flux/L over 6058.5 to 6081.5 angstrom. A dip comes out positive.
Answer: 0.2 angstrom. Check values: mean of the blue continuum 7.07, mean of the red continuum 7.05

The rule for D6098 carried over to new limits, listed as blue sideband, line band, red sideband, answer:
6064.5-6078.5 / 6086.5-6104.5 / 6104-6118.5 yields 0.7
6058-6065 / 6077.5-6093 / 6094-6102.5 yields -0.3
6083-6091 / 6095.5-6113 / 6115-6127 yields -0.1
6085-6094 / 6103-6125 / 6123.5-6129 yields 0.8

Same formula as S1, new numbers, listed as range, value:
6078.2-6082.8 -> 6.91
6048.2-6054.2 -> 7.16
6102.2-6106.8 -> 6.26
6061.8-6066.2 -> 6.75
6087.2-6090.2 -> 7.25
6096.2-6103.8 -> 6.32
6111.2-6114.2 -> 7.13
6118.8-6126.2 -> 6.01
